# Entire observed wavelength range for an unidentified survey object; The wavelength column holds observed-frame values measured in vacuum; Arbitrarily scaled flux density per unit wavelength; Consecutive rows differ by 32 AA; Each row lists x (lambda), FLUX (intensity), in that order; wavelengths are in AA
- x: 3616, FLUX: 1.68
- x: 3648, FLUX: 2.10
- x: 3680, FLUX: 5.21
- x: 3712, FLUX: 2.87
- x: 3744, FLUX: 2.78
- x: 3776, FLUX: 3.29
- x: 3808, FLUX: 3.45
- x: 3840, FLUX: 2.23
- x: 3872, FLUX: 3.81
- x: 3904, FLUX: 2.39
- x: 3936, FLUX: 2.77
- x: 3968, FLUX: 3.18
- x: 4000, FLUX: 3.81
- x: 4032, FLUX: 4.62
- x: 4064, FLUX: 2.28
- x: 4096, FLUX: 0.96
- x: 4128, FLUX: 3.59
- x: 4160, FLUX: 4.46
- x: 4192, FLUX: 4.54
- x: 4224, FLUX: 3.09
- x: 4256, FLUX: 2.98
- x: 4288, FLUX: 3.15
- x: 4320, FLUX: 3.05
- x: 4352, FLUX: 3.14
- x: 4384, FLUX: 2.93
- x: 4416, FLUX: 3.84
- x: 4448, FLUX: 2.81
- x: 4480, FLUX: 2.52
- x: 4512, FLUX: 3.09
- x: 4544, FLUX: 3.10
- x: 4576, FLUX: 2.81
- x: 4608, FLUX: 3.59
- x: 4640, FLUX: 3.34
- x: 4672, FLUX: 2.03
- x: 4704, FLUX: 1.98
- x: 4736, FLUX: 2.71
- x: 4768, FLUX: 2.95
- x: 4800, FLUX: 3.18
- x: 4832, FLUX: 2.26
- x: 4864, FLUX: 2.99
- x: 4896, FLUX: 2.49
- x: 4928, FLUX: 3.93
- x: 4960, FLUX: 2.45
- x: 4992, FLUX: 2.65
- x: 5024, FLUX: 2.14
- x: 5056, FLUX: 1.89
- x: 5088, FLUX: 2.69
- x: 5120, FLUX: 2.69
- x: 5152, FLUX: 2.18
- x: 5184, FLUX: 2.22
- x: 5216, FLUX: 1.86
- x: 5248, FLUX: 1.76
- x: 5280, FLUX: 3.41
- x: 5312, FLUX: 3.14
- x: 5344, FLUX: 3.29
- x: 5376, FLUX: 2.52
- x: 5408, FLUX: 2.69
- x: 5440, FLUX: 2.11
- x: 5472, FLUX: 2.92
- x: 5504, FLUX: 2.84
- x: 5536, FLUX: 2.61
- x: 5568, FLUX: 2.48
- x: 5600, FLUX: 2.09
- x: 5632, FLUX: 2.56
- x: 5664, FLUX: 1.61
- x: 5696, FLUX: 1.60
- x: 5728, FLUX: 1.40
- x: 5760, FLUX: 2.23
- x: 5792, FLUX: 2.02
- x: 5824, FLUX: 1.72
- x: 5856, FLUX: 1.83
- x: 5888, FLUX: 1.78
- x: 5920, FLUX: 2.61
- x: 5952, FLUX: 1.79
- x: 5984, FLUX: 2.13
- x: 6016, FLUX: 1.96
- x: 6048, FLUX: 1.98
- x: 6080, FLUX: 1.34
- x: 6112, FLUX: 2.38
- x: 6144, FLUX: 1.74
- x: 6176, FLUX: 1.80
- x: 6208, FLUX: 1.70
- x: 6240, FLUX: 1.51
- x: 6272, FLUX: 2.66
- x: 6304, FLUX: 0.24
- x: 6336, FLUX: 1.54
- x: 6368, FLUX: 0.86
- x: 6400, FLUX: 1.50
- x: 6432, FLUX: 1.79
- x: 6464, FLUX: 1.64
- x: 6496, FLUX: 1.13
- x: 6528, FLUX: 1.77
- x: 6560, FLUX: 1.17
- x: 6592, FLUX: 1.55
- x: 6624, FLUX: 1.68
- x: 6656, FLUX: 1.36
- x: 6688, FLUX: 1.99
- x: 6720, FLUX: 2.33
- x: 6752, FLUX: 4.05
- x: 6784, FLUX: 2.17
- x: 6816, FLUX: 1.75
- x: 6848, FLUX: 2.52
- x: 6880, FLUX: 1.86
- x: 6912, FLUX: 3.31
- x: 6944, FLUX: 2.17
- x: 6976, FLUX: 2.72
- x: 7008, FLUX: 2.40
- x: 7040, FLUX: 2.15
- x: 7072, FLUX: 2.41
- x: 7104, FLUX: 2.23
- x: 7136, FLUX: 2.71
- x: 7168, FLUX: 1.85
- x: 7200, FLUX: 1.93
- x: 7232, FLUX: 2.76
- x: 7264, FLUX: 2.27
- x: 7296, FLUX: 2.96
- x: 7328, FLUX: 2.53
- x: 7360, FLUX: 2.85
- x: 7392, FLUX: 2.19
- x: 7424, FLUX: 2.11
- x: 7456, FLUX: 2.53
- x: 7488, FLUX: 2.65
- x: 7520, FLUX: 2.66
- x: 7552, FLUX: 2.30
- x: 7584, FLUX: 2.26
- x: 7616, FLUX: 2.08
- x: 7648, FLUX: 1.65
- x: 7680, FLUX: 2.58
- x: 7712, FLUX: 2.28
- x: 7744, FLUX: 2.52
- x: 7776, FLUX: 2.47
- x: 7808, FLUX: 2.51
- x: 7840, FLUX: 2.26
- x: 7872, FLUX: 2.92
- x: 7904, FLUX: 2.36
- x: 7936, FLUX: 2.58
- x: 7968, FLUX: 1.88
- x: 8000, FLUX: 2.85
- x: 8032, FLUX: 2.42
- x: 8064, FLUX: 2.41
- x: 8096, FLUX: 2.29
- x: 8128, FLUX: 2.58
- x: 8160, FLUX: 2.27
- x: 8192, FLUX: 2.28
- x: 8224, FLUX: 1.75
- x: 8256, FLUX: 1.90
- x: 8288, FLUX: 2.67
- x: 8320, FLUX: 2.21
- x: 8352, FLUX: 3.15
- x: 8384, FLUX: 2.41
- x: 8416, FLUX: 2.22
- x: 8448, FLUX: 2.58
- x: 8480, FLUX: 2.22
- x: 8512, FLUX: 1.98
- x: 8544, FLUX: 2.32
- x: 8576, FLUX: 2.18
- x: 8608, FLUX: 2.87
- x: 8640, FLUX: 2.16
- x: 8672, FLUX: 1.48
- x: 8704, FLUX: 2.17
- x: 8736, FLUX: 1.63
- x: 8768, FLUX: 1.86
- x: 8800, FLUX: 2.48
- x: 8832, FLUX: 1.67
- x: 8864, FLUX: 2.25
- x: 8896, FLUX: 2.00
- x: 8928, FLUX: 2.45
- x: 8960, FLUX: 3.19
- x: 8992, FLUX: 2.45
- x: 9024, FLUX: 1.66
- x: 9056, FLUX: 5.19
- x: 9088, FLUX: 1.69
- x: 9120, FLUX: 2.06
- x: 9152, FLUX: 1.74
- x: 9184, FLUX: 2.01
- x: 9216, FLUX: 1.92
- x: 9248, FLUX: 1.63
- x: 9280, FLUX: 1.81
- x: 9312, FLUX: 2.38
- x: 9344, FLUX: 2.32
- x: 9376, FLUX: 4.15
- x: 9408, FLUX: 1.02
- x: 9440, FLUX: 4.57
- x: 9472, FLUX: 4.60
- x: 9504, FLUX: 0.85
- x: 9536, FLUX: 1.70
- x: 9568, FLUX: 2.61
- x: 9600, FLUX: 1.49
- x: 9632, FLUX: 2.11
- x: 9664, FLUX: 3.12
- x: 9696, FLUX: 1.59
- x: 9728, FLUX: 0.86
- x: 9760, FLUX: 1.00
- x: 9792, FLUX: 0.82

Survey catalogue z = 0.807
